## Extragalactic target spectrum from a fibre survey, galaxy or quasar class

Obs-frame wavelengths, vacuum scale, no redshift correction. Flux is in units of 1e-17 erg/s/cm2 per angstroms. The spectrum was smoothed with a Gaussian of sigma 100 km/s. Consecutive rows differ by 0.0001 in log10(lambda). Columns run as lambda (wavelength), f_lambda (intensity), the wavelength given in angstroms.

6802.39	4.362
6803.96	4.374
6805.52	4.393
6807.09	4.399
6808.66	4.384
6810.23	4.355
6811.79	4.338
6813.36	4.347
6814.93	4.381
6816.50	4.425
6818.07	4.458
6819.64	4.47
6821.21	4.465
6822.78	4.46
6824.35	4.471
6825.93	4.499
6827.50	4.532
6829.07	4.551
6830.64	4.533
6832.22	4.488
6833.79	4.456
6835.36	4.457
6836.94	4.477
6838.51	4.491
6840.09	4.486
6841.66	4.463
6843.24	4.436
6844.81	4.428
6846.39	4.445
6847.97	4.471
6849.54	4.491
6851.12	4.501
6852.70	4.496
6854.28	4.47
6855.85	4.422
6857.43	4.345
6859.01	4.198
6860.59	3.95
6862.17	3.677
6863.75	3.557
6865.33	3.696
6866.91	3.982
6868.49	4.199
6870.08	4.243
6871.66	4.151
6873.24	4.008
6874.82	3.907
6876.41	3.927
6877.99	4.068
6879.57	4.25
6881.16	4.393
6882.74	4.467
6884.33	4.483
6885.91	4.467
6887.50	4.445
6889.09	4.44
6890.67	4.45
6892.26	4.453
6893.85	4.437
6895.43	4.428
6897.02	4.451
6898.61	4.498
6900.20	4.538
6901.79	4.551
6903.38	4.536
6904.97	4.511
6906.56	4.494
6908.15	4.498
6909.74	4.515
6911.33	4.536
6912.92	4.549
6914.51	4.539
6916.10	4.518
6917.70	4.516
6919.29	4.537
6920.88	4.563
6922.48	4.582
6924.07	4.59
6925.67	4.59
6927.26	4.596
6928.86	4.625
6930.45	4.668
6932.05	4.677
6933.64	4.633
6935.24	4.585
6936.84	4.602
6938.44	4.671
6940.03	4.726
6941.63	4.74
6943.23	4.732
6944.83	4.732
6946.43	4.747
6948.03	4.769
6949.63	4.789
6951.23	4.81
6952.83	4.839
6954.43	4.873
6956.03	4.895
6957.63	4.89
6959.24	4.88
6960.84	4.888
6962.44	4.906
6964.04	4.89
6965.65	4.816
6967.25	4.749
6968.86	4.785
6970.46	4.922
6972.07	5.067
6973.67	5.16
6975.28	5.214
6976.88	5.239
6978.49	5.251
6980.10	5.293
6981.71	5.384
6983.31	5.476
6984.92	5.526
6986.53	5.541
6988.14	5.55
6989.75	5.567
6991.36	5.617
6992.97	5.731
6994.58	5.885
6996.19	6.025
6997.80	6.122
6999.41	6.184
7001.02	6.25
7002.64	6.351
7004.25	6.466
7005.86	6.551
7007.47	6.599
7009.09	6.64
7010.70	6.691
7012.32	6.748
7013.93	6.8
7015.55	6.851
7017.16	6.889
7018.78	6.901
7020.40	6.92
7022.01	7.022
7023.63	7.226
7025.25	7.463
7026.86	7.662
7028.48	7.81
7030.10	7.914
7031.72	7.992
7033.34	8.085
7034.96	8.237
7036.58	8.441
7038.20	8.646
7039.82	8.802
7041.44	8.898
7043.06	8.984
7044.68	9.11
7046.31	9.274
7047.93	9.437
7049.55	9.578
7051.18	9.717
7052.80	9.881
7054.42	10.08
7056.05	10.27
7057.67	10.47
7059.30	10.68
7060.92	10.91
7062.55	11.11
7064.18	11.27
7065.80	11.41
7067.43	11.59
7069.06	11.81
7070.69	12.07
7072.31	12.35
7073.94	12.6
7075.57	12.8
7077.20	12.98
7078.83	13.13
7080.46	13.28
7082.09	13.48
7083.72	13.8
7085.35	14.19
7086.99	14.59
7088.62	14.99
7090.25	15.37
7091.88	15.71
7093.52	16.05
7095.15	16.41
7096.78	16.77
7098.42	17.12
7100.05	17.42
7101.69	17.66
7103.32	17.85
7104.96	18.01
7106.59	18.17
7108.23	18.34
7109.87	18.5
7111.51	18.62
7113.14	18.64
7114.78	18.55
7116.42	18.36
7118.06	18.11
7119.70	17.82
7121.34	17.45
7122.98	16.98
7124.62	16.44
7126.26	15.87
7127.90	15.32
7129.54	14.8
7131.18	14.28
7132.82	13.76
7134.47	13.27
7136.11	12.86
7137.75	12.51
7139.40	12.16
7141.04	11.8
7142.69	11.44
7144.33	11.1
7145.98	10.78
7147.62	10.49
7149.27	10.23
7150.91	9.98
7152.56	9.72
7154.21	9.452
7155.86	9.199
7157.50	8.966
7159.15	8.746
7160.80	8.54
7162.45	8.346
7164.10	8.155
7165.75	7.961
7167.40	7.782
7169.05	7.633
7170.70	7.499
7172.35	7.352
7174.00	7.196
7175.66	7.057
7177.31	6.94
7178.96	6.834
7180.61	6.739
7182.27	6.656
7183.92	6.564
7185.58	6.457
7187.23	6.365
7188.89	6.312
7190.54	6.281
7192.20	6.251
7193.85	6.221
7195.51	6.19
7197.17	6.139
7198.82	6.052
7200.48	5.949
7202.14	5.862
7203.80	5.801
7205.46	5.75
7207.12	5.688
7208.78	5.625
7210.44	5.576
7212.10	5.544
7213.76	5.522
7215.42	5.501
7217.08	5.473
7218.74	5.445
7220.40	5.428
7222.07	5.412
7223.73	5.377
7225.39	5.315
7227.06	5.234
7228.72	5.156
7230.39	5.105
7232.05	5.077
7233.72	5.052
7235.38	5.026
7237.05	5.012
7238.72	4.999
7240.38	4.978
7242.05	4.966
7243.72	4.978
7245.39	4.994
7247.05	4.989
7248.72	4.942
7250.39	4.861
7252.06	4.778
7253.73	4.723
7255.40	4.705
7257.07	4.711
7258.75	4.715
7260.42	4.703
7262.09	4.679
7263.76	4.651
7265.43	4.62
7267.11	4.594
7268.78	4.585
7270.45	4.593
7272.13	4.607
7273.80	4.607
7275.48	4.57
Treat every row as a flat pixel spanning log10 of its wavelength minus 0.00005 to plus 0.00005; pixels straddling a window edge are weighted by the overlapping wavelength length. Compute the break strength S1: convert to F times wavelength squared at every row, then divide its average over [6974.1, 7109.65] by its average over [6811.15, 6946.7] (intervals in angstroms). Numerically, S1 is 2.4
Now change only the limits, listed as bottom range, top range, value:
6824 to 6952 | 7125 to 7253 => 1.85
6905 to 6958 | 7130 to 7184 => 2.18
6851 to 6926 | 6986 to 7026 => 1.53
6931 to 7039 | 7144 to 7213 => 1.33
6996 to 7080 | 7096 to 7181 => 1.47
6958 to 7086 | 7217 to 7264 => 0.66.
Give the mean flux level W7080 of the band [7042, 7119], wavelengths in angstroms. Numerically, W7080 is 13.9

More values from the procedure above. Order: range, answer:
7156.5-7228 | 6.51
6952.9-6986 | 5.05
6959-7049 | 6.57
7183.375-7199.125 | 6.29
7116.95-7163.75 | 12.5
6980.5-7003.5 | 5.79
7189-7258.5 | 5.39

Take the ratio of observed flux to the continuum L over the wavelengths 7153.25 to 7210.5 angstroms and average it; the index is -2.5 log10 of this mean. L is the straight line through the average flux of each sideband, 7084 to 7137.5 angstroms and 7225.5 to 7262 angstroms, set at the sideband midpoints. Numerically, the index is 0.42 mag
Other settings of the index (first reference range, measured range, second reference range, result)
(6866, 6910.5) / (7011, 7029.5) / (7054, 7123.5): 0.50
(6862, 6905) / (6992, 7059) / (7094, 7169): 0.25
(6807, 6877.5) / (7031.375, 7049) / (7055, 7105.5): 0.36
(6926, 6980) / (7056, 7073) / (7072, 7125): 0.19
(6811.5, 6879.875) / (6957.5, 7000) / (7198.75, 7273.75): -0.16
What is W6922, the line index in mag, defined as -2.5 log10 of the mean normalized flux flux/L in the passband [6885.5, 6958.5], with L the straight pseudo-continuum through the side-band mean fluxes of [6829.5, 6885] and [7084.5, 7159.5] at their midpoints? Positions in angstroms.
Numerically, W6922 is 0.41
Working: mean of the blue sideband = 4.27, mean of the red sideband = 14.7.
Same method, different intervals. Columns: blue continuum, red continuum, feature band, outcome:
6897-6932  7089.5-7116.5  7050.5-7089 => 0.26 mag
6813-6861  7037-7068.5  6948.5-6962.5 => 0.47 mag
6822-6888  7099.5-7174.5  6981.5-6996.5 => 0.45 mag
